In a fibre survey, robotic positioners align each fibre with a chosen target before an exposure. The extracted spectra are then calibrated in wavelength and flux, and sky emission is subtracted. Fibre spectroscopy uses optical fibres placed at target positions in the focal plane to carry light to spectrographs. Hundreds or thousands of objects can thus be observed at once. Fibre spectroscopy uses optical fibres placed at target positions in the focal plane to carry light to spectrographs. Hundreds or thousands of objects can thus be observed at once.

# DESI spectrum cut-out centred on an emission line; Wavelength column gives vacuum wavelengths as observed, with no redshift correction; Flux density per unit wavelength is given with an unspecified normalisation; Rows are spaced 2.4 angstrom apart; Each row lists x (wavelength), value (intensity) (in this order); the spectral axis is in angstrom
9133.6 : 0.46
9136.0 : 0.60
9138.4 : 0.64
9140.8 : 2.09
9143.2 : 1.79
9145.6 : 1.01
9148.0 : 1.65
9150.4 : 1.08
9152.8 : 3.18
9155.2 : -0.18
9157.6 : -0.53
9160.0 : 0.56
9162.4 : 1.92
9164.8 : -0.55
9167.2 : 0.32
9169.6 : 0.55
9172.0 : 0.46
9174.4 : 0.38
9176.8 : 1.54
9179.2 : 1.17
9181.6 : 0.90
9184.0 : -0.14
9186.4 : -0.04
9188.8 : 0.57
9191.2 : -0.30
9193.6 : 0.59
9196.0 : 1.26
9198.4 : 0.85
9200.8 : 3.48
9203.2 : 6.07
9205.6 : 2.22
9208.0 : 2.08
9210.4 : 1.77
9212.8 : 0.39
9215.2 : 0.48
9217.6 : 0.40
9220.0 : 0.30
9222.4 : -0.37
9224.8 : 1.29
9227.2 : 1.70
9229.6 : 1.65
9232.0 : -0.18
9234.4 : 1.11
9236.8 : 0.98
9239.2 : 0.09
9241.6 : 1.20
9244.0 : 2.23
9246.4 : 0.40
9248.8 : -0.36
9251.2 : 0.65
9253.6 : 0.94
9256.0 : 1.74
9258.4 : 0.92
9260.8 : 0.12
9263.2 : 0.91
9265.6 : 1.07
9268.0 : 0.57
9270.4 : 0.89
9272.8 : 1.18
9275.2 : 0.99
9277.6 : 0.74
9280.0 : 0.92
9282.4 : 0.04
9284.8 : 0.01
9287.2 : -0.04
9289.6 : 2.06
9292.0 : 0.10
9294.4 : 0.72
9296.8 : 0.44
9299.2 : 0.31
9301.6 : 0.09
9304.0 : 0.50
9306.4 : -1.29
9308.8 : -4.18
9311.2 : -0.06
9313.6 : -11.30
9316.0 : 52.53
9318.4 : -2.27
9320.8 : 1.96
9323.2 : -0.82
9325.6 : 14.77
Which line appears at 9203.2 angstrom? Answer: Hgamma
